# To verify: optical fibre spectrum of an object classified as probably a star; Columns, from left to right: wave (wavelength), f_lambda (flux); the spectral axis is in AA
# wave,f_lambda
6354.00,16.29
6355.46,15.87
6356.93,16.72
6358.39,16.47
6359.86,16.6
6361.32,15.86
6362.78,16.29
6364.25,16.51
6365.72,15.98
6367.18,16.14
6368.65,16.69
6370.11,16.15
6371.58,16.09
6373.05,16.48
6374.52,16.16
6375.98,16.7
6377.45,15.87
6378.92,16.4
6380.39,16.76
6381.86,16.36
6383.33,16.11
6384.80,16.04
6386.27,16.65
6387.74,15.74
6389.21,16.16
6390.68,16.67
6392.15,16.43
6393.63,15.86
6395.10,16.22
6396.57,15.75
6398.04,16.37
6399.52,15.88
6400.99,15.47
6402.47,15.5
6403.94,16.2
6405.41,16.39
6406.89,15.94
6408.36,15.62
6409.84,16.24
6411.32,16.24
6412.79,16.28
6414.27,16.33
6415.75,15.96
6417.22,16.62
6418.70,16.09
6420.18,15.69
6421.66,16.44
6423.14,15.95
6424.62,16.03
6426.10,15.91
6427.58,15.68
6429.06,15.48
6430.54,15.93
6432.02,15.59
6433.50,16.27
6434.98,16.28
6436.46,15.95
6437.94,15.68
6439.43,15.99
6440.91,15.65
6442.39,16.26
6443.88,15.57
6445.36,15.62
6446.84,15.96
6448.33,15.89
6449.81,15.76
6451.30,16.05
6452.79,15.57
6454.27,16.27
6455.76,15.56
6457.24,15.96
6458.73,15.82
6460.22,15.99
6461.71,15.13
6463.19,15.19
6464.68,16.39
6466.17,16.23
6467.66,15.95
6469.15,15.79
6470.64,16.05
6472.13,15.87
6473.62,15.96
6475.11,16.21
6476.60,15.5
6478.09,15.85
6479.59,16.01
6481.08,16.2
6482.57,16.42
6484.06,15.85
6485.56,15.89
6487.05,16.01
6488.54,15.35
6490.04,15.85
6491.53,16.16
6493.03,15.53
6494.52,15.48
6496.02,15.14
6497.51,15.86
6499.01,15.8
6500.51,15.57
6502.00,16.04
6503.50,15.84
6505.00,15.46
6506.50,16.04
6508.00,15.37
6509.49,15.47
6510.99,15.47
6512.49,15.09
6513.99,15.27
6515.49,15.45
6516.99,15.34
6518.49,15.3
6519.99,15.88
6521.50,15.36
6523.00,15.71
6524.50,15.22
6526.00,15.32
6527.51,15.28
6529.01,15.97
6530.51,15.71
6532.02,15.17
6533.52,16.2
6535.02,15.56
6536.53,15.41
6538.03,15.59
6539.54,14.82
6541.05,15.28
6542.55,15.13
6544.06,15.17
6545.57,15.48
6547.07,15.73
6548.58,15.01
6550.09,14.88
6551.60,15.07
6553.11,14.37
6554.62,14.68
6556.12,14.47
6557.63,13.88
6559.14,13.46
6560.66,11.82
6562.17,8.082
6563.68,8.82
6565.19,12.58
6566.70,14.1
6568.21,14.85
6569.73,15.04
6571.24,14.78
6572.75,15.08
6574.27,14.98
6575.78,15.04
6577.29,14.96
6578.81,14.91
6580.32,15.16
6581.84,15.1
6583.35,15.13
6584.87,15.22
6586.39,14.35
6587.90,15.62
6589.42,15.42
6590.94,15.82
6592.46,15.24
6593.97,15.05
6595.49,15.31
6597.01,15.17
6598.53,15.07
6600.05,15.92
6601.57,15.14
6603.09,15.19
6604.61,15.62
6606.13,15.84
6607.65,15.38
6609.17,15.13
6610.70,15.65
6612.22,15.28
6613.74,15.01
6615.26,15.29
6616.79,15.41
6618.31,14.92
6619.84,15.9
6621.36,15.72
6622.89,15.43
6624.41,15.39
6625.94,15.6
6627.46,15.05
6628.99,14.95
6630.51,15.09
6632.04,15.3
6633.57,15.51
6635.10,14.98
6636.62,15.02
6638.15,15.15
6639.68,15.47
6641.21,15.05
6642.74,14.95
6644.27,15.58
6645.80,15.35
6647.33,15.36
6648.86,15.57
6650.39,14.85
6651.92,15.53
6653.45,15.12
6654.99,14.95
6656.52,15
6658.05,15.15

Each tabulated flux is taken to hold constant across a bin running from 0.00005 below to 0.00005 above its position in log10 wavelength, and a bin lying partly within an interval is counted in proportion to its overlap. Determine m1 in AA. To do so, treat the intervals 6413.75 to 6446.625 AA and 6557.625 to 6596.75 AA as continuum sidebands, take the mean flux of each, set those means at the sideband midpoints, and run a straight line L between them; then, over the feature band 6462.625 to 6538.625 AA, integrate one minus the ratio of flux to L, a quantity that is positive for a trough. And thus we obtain -2.9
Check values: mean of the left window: 16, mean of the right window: 14.2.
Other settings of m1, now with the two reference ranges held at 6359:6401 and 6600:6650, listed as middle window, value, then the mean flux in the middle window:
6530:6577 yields 3.6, 14.4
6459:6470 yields 0.1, 15.8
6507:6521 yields 0.3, 15.4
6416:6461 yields 0.3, 15.9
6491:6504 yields 0.1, 15.7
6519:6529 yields 0.1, 15.5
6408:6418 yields -0.1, 16.2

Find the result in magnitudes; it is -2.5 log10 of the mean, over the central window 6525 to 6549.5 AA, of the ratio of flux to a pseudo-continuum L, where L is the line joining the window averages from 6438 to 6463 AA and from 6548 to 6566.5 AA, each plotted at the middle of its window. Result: -0.14 mag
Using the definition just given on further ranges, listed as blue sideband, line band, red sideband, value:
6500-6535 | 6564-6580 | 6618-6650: 0.07 mag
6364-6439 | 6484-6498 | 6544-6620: -0.02 mag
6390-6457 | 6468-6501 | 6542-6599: -0.03 mag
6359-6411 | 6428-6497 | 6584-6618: 0.00 mag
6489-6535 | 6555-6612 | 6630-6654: 0.06 mag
